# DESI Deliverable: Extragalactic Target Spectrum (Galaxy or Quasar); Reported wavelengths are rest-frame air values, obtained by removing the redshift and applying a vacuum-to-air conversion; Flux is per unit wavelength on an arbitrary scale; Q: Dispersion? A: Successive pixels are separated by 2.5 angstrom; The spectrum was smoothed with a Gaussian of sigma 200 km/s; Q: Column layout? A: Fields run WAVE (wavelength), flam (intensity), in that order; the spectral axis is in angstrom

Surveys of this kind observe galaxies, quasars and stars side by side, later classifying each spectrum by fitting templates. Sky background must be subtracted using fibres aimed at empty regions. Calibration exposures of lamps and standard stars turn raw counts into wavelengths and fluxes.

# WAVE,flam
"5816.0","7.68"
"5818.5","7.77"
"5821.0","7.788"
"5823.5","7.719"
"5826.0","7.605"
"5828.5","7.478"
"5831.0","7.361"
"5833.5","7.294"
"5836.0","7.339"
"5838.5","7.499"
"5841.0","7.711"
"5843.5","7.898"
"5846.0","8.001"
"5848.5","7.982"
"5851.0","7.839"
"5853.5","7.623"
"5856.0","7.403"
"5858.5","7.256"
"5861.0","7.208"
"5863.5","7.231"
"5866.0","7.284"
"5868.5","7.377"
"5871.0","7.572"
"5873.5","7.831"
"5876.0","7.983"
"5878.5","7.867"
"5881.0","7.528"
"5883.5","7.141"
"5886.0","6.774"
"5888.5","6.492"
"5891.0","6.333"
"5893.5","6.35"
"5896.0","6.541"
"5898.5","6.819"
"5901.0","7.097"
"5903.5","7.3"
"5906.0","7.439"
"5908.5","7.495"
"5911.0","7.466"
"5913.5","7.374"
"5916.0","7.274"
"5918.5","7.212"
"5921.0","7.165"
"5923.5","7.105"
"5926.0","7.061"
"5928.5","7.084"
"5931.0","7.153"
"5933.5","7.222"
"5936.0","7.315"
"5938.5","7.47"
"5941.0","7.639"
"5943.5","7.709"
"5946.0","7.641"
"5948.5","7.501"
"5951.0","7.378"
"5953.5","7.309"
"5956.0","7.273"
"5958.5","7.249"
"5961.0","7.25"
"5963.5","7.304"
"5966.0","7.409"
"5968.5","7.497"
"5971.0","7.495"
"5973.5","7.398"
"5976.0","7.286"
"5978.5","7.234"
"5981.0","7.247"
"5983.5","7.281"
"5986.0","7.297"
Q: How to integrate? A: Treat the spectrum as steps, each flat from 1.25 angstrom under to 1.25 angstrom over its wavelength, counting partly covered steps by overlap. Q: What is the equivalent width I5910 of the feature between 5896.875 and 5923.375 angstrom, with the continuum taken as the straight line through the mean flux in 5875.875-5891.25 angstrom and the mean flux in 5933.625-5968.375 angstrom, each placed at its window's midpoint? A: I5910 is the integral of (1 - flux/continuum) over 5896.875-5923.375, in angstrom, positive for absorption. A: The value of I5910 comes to 0.0 angstrom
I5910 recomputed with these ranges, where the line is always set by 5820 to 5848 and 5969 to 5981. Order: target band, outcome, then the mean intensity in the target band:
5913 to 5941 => 0.77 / 7.24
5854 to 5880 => 0.17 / 7.5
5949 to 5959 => 0.09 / 7.32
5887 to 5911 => 1.89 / 6.9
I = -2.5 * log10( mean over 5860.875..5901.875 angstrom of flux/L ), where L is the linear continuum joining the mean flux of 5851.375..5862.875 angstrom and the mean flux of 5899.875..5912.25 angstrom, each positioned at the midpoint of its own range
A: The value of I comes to 0.04 mag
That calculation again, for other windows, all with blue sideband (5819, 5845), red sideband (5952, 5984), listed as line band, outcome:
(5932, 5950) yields -0.017 mag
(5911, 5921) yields 0.019 mag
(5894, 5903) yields 0.097 mag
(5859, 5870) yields 0.035 mag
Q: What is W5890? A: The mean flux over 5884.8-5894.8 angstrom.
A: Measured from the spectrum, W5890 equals 6.49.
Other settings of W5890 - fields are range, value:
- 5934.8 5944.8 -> 7.53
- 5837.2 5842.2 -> 7.6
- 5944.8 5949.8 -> 7.57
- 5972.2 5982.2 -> 7.29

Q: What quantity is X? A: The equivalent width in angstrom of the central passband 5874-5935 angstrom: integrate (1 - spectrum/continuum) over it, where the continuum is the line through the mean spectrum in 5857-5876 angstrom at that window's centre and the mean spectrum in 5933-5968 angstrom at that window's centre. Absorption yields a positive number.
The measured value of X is 2.3 angstrom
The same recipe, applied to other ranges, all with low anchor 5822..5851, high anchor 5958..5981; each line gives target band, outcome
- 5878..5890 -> 0.7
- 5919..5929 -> 0.4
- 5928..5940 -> 0.3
